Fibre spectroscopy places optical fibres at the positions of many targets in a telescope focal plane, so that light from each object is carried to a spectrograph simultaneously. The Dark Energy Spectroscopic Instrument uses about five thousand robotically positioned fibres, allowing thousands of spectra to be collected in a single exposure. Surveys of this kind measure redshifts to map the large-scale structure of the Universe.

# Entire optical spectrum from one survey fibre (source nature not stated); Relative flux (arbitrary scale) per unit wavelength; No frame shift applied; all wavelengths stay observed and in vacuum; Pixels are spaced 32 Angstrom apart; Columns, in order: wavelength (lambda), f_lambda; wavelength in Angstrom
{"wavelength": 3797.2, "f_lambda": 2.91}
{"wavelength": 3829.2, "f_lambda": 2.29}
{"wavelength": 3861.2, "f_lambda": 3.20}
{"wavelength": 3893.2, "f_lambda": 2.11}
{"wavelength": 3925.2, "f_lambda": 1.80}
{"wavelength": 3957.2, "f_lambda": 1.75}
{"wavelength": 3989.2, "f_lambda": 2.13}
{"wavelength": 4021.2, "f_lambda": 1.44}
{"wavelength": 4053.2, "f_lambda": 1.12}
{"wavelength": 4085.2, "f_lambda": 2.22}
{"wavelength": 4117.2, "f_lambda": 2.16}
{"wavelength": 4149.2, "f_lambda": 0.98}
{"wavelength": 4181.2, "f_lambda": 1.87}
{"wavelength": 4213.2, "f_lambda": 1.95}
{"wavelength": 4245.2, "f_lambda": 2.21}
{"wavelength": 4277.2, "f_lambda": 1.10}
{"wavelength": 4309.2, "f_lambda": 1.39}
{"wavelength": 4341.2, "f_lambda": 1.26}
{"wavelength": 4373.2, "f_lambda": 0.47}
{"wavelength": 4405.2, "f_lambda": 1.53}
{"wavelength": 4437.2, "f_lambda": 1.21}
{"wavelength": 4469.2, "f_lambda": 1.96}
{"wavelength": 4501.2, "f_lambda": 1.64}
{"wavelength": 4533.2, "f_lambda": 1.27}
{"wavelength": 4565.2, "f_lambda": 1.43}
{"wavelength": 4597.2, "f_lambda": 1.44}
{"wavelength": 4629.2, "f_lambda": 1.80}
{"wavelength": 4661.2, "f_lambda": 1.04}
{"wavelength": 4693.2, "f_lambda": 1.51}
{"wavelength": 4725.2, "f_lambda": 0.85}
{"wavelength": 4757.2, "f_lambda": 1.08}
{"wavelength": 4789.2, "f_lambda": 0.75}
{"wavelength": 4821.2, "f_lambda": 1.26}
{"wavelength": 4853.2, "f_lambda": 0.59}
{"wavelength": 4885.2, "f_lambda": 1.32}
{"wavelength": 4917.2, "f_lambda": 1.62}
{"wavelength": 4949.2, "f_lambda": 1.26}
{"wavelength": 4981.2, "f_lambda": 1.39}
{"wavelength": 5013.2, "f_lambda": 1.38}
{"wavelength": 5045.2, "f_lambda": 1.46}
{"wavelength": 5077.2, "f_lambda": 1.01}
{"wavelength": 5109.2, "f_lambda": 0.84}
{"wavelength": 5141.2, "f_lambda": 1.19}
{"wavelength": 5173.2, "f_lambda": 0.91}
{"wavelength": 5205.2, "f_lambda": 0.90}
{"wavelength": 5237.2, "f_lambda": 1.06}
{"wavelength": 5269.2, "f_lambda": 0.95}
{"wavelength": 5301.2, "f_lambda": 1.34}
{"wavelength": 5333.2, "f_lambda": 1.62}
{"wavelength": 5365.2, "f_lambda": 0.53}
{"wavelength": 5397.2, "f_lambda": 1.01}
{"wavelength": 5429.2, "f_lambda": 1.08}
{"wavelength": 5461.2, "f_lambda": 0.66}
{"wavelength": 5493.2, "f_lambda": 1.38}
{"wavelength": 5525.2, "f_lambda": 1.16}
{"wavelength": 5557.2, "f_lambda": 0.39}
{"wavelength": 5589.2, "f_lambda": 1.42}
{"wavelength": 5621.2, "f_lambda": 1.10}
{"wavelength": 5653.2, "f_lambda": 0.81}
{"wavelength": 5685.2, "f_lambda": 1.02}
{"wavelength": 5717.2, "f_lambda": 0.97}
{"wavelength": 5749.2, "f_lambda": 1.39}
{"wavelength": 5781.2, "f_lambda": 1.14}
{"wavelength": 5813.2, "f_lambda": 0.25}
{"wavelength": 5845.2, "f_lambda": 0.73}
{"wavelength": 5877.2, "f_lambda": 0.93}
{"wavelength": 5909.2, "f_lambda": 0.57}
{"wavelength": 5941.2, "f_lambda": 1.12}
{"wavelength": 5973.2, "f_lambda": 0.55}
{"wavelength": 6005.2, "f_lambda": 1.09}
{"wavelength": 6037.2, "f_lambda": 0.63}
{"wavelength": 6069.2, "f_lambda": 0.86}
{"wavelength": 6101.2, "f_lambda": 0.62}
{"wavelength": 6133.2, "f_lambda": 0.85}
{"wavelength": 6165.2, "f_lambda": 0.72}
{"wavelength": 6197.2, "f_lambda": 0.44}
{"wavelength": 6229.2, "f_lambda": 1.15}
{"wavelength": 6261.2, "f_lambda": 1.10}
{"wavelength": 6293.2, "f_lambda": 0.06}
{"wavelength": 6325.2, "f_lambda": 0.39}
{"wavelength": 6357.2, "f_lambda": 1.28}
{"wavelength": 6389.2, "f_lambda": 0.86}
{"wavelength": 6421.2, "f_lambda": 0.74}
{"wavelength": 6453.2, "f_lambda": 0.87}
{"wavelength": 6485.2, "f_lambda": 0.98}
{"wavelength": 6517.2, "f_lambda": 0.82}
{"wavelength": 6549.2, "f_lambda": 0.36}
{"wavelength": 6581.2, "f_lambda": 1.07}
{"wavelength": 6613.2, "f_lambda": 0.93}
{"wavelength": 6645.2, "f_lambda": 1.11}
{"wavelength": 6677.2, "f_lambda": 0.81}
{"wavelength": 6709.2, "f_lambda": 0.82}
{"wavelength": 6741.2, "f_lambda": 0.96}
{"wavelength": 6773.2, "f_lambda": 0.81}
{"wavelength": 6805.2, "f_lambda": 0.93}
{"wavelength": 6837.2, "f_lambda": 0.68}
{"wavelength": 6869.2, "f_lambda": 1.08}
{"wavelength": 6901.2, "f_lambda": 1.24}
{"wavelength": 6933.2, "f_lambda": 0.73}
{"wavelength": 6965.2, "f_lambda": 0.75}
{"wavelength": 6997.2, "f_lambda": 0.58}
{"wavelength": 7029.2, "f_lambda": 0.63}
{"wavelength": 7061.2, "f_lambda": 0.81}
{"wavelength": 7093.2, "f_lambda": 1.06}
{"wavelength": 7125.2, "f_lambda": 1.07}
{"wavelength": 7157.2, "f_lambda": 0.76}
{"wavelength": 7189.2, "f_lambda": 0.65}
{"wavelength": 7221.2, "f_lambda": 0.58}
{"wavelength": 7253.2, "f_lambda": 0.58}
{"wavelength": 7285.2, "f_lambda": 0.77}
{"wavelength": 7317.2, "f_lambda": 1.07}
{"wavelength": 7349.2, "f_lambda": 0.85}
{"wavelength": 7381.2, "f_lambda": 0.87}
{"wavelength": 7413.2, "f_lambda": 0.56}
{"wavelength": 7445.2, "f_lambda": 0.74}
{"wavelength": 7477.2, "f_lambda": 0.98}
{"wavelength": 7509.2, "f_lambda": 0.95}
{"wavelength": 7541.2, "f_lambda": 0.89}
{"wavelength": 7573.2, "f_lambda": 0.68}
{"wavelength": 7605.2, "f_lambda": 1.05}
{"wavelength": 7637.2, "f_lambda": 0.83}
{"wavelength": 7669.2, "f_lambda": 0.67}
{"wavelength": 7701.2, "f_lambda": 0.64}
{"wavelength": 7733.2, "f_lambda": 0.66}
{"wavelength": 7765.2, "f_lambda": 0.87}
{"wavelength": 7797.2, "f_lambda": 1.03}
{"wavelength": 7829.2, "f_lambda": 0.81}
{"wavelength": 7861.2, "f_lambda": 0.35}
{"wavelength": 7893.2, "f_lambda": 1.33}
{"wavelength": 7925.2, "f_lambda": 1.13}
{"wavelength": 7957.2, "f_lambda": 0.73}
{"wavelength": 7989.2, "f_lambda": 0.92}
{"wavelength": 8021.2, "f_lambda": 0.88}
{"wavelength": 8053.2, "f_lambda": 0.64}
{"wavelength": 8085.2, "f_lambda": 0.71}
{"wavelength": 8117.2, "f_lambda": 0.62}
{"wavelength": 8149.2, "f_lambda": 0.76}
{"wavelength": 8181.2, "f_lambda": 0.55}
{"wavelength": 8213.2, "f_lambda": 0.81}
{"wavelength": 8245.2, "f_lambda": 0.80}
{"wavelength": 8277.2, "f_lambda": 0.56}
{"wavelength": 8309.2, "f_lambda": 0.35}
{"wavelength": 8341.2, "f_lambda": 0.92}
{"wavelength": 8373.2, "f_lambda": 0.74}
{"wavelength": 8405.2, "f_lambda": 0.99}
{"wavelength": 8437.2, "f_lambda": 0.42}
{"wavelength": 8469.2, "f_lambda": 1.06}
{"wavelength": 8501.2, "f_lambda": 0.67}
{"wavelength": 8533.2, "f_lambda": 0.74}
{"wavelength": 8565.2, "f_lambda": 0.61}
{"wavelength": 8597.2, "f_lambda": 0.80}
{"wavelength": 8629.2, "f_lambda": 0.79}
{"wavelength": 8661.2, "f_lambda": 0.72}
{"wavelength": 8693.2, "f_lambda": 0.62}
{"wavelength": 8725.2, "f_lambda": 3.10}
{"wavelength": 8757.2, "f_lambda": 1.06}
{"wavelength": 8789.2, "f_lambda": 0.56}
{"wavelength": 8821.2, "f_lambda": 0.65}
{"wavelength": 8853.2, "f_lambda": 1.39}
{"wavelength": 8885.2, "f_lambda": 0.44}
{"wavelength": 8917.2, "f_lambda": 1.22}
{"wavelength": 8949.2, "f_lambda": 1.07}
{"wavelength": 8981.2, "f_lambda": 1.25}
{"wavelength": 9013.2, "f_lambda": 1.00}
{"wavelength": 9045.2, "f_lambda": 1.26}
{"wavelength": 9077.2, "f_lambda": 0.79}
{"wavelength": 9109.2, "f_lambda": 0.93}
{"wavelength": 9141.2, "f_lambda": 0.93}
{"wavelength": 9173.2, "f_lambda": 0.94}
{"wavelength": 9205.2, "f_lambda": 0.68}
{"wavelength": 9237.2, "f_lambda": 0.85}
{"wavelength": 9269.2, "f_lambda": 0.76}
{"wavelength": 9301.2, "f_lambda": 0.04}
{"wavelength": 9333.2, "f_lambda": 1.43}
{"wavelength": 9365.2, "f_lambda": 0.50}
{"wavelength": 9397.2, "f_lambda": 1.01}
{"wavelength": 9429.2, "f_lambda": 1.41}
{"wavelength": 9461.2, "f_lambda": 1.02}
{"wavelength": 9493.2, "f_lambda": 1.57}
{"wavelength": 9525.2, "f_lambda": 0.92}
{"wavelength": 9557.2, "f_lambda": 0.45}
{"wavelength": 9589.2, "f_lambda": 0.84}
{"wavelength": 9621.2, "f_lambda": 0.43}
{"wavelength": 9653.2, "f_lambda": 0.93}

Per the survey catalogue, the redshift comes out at 1.339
